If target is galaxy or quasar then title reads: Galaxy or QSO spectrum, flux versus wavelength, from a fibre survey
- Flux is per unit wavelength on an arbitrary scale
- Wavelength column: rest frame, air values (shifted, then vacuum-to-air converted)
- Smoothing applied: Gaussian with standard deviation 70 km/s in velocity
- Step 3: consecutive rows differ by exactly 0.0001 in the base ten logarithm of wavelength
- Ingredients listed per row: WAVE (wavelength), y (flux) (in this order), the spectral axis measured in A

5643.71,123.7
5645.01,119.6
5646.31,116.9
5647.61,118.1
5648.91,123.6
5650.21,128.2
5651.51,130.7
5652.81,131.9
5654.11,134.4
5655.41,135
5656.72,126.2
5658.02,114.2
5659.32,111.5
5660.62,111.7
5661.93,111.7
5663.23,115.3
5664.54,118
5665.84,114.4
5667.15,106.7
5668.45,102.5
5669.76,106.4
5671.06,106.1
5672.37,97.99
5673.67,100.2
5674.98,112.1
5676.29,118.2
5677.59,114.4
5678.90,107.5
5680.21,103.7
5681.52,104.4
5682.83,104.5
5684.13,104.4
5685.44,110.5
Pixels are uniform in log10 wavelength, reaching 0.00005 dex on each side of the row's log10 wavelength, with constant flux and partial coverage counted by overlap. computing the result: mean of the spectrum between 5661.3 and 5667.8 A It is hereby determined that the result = 113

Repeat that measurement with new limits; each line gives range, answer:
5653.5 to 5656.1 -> 134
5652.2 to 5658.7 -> 128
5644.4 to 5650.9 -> 121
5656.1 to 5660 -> 117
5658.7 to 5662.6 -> 112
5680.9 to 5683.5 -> 105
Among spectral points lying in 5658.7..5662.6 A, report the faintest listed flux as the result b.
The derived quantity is 111.5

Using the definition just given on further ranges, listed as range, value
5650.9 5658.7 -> 114.2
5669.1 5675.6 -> 97.99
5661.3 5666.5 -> 111.7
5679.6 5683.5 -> 103.7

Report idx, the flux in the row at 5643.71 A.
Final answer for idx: 123.7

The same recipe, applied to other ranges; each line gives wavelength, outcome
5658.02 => 114.2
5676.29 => 118.2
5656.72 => 126.2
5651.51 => 130.7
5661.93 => 111.7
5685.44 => 110.5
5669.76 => 106.4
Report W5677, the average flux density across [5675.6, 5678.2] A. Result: 116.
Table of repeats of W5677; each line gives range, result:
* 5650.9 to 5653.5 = 132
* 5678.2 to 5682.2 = 105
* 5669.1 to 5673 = 103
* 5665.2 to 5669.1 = 108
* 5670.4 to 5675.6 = 104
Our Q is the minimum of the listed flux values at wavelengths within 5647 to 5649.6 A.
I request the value 118.1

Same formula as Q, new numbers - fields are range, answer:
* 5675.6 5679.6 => 107.5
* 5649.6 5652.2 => 128.2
